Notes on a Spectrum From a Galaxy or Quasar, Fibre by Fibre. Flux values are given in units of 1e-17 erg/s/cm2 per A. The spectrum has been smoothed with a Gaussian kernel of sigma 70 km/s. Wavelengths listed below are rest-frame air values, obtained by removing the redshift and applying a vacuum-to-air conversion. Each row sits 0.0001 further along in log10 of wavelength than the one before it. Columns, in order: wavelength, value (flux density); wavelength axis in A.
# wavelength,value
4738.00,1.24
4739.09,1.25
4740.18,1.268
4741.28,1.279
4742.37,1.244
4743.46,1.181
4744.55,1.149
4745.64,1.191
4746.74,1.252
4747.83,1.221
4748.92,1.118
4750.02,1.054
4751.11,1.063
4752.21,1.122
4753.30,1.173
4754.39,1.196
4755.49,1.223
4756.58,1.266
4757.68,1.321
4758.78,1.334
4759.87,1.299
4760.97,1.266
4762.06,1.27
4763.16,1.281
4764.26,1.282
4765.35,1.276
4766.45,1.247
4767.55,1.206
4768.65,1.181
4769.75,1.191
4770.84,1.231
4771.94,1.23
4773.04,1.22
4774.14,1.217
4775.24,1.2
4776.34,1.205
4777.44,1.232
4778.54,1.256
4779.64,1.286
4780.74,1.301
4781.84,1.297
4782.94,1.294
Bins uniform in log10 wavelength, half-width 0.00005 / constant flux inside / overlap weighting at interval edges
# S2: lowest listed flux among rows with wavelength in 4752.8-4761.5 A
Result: 1.173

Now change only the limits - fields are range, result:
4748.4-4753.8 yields 1.054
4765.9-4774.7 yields 1.181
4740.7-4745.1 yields 1.149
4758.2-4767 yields 1.247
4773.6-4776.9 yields 1.2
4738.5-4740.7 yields 1.25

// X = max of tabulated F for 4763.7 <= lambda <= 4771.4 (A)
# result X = 1.282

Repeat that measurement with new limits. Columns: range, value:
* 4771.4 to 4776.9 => 1.23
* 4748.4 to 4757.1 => 1.266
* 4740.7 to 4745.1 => 1.279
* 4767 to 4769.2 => 1.206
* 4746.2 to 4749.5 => 1.252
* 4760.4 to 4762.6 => 1.27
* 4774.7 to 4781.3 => 1.301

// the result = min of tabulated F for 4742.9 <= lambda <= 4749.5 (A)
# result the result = 1.118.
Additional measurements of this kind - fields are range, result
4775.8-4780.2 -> 1.205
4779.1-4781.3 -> 1.286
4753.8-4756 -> 1.196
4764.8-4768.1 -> 1.206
